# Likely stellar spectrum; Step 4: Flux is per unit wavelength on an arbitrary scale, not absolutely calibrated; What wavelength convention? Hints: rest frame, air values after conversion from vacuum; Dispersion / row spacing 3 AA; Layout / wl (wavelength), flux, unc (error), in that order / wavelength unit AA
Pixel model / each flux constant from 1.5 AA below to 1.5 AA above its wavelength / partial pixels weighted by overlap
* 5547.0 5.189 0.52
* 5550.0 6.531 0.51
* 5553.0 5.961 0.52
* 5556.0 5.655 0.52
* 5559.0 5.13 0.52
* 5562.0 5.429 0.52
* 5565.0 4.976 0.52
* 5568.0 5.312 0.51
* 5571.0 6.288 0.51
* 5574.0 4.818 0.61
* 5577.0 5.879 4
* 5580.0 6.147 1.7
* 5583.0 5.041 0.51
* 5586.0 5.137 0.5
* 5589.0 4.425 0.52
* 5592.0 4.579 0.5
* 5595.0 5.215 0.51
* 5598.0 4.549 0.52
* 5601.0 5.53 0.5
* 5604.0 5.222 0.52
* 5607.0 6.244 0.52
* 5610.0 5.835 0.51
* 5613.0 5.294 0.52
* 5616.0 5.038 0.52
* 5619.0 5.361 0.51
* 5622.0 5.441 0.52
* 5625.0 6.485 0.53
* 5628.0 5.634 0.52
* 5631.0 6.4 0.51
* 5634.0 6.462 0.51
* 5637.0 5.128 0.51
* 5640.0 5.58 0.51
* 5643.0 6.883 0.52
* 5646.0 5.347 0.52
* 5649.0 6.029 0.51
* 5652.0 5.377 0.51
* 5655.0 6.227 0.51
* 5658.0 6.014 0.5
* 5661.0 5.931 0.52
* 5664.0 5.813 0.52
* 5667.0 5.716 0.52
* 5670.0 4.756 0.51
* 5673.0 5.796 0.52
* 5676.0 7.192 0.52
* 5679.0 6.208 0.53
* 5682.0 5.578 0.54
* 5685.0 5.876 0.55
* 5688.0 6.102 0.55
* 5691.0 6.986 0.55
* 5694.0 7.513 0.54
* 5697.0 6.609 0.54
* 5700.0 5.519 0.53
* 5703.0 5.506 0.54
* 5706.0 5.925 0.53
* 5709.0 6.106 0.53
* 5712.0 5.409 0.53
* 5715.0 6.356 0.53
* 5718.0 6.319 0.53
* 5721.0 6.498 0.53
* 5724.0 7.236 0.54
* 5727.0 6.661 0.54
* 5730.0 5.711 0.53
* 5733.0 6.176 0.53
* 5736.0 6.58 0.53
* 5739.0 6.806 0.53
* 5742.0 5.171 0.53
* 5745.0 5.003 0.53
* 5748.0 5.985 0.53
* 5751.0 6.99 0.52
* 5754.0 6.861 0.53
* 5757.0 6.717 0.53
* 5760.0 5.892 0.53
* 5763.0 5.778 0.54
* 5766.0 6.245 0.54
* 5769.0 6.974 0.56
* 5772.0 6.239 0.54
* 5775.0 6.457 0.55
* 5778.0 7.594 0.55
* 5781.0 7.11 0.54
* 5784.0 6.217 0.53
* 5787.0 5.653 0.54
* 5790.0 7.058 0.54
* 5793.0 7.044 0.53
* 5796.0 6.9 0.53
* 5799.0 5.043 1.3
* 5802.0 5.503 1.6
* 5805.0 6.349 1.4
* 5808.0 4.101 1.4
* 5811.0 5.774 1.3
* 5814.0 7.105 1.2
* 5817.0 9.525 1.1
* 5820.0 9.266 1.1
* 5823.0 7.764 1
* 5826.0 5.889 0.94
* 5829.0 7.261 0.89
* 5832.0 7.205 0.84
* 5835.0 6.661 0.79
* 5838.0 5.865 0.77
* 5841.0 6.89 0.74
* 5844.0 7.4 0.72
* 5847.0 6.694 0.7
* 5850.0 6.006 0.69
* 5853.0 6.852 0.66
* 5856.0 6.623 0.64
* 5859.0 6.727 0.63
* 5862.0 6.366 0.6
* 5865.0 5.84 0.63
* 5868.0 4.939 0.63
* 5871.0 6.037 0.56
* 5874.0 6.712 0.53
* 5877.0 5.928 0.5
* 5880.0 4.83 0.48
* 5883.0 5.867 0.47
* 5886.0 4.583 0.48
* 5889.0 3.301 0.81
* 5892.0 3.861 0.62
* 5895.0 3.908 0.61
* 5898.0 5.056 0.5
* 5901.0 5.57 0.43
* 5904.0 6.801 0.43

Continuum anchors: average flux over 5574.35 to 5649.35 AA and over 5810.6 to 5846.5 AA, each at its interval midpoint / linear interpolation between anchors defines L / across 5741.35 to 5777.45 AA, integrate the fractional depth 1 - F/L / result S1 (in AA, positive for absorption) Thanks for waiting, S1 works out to 2.4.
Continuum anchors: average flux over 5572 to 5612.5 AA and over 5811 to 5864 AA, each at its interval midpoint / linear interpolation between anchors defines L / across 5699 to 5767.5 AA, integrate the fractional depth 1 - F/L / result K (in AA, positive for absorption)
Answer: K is 1.4 AA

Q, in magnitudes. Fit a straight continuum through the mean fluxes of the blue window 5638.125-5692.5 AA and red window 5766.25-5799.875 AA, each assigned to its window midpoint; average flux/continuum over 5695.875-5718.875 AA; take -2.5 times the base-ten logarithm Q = 0.04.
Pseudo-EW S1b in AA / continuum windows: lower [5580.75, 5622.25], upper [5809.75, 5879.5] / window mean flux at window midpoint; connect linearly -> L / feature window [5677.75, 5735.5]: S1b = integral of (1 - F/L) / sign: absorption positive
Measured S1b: -3.56 AA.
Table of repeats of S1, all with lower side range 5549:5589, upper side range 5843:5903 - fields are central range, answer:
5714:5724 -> -1.7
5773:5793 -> -3.9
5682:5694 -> -1.8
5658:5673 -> -0.2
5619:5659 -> -2.6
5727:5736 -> -0.9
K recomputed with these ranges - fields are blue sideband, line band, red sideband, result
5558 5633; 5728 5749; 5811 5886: 0.6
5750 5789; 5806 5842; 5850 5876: -3.3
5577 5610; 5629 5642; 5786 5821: -0.9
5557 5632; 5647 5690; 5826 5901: -2.8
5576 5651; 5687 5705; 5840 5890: -2.1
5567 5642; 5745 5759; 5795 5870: -0.5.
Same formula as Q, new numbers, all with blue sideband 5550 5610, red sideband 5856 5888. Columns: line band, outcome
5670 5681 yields -0.116 mag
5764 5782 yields -0.191 mag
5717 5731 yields -0.168 mag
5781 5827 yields -0.167 mag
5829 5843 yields -0.177 mag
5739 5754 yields -0.072 mag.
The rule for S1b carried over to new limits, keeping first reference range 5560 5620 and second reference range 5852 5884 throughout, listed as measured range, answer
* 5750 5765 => -1.7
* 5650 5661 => -0.8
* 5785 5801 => -1.2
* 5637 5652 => -1.0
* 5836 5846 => -1.2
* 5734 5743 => -0.8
